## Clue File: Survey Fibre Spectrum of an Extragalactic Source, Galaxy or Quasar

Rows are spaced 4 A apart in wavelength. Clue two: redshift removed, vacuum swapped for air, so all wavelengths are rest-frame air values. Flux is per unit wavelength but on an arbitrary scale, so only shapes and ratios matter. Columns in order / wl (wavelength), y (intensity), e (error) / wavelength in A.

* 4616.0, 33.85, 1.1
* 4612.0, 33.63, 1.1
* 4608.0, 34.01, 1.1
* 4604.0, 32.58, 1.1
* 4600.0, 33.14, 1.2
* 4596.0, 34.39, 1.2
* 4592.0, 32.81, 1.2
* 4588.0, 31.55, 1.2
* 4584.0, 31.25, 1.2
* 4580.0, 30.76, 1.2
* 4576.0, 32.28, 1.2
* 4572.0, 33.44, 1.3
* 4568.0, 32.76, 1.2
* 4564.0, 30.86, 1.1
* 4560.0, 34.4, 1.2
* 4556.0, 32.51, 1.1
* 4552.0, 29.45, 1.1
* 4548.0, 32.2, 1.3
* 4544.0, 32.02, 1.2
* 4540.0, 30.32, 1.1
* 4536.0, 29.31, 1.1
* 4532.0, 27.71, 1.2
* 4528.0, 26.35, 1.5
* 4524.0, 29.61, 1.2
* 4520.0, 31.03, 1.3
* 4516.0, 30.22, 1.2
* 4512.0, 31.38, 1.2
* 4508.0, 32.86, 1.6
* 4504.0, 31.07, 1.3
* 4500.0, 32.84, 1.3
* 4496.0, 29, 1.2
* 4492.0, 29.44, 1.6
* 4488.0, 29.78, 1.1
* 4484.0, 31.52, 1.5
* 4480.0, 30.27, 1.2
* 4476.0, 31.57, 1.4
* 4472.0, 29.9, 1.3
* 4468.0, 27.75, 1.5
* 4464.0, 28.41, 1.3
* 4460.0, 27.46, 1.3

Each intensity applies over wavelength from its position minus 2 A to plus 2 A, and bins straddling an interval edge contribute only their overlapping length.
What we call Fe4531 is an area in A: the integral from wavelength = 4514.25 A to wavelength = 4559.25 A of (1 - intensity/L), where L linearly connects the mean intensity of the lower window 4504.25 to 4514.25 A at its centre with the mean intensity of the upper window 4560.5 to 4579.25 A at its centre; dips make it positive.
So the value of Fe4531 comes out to 2.7 A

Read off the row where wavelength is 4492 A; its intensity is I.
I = 29.44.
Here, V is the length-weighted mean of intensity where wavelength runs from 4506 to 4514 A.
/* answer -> 32.1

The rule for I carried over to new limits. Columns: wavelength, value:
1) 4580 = 30.76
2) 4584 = 31.25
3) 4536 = 29.31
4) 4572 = 33.44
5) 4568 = 32.76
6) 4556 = 32.51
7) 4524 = 29.61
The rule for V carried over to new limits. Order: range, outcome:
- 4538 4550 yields 31.5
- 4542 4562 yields 32.1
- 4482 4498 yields 29.9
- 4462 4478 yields 29.4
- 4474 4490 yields 30.8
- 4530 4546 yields 29.8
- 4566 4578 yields 32.8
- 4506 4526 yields 31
